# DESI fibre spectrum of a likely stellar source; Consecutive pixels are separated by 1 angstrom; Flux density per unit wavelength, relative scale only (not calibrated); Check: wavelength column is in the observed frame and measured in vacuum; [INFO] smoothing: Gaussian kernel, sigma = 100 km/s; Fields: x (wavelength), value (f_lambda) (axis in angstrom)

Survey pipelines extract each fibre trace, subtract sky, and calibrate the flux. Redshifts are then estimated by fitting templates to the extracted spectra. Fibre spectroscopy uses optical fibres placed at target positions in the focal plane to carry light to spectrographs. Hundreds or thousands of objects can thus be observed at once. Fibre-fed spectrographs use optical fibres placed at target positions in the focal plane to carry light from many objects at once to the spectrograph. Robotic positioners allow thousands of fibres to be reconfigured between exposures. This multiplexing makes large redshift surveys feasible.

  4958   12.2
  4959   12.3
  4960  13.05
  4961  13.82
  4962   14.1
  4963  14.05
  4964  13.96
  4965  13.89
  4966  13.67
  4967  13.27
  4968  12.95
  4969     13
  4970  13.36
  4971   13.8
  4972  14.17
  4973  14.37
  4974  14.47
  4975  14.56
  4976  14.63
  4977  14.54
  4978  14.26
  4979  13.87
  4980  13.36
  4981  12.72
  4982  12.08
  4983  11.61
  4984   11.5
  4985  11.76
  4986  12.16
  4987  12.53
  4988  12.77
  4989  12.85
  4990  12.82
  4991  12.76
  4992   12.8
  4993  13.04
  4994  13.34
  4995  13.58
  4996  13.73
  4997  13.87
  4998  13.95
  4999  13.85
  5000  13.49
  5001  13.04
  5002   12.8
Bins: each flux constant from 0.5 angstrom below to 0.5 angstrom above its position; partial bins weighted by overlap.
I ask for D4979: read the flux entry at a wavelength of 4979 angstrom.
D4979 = 13.87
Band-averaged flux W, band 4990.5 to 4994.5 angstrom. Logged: 13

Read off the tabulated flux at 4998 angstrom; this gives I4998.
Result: 13.95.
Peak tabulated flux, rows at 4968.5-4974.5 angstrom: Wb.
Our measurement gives 14.47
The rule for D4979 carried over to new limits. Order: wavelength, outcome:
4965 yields 13.89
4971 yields 13.8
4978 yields 14.26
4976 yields 14.63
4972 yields 14.17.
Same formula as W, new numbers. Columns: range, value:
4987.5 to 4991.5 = 12.8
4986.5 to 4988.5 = 12.6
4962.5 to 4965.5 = 14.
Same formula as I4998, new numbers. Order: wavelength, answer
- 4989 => 12.85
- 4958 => 12.2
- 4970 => 13.36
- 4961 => 13.82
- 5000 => 13.49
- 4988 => 12.77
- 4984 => 11.5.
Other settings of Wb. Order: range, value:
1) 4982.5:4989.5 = 12.85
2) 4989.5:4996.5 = 13.73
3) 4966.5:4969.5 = 13.27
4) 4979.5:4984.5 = 13.36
